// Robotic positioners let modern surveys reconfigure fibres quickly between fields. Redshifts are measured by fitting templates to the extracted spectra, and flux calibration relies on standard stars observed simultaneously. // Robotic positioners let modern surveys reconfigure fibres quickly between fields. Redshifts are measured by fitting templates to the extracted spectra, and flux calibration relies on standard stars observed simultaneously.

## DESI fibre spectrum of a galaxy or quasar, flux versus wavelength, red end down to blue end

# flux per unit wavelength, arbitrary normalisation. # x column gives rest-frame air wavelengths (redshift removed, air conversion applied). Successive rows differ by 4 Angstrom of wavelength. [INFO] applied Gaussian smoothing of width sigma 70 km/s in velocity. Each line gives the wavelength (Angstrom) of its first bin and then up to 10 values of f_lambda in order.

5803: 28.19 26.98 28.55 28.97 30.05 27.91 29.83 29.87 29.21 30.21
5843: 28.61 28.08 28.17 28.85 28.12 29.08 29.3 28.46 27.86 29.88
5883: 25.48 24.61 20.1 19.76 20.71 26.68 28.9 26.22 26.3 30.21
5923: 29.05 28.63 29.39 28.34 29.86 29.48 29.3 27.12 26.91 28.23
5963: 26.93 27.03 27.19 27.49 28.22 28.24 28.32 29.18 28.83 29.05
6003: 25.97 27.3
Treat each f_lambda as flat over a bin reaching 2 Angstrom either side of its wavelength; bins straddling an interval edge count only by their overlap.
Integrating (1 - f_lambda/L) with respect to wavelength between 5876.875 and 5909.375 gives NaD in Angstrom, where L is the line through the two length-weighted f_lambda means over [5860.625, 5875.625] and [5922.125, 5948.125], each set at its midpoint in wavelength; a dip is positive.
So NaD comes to 4.9 Angstrom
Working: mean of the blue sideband 28.7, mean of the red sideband 29.1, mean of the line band 24.5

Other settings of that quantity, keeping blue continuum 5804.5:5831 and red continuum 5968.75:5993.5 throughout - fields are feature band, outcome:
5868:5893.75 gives 2.28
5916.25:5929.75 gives -0.37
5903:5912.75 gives 0.34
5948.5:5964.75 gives 0.49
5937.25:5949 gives -0.53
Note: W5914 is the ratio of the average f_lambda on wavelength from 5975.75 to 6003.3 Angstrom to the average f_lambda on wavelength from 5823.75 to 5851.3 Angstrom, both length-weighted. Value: 0.97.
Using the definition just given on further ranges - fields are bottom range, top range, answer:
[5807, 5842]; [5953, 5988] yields 0.95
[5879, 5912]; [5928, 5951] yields 1.19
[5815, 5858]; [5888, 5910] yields 0.81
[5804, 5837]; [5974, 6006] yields 0.97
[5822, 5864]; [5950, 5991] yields 0.96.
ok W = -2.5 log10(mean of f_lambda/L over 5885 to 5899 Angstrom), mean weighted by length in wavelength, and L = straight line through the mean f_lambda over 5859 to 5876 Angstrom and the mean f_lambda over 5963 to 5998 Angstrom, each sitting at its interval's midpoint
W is 0.31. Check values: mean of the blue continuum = 28.7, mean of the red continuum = 28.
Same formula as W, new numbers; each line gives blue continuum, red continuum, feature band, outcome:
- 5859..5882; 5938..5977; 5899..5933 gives 0.02 mag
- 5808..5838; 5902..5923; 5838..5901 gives 0.07 mag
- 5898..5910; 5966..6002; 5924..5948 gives -0.09 mag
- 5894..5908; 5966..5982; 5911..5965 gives -0.10 mag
